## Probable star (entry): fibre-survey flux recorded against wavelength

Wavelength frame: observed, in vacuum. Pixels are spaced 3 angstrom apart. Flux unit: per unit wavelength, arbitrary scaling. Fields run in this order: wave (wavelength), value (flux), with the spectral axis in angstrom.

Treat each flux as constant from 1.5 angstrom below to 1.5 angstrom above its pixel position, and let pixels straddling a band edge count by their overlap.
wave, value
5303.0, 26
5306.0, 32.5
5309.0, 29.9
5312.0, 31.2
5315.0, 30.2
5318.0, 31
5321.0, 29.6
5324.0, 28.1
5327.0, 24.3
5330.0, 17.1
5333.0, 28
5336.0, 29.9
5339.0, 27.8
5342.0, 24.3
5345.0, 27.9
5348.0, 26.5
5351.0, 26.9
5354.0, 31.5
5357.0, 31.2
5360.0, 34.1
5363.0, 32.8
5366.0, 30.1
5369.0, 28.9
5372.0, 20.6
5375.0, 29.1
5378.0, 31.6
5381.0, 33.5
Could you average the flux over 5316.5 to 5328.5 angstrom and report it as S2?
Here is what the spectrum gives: 28.2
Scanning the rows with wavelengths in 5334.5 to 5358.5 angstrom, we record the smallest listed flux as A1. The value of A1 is 24.3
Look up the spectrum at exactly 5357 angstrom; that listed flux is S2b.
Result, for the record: 31.2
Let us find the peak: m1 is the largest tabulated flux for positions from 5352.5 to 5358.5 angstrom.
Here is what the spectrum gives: 31.5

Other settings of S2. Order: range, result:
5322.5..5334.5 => 24.4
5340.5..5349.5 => 26.2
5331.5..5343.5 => 27.5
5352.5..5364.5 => 32.4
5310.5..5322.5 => 30.5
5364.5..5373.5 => 26.5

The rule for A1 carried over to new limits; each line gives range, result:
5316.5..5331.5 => 17.1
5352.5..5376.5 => 20.6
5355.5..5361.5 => 31.2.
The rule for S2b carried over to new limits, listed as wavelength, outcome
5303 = 26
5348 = 26.5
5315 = 30.2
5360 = 34.1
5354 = 31.5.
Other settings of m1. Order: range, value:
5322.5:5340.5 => 29.9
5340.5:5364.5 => 34.1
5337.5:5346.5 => 27.9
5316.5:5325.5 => 31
